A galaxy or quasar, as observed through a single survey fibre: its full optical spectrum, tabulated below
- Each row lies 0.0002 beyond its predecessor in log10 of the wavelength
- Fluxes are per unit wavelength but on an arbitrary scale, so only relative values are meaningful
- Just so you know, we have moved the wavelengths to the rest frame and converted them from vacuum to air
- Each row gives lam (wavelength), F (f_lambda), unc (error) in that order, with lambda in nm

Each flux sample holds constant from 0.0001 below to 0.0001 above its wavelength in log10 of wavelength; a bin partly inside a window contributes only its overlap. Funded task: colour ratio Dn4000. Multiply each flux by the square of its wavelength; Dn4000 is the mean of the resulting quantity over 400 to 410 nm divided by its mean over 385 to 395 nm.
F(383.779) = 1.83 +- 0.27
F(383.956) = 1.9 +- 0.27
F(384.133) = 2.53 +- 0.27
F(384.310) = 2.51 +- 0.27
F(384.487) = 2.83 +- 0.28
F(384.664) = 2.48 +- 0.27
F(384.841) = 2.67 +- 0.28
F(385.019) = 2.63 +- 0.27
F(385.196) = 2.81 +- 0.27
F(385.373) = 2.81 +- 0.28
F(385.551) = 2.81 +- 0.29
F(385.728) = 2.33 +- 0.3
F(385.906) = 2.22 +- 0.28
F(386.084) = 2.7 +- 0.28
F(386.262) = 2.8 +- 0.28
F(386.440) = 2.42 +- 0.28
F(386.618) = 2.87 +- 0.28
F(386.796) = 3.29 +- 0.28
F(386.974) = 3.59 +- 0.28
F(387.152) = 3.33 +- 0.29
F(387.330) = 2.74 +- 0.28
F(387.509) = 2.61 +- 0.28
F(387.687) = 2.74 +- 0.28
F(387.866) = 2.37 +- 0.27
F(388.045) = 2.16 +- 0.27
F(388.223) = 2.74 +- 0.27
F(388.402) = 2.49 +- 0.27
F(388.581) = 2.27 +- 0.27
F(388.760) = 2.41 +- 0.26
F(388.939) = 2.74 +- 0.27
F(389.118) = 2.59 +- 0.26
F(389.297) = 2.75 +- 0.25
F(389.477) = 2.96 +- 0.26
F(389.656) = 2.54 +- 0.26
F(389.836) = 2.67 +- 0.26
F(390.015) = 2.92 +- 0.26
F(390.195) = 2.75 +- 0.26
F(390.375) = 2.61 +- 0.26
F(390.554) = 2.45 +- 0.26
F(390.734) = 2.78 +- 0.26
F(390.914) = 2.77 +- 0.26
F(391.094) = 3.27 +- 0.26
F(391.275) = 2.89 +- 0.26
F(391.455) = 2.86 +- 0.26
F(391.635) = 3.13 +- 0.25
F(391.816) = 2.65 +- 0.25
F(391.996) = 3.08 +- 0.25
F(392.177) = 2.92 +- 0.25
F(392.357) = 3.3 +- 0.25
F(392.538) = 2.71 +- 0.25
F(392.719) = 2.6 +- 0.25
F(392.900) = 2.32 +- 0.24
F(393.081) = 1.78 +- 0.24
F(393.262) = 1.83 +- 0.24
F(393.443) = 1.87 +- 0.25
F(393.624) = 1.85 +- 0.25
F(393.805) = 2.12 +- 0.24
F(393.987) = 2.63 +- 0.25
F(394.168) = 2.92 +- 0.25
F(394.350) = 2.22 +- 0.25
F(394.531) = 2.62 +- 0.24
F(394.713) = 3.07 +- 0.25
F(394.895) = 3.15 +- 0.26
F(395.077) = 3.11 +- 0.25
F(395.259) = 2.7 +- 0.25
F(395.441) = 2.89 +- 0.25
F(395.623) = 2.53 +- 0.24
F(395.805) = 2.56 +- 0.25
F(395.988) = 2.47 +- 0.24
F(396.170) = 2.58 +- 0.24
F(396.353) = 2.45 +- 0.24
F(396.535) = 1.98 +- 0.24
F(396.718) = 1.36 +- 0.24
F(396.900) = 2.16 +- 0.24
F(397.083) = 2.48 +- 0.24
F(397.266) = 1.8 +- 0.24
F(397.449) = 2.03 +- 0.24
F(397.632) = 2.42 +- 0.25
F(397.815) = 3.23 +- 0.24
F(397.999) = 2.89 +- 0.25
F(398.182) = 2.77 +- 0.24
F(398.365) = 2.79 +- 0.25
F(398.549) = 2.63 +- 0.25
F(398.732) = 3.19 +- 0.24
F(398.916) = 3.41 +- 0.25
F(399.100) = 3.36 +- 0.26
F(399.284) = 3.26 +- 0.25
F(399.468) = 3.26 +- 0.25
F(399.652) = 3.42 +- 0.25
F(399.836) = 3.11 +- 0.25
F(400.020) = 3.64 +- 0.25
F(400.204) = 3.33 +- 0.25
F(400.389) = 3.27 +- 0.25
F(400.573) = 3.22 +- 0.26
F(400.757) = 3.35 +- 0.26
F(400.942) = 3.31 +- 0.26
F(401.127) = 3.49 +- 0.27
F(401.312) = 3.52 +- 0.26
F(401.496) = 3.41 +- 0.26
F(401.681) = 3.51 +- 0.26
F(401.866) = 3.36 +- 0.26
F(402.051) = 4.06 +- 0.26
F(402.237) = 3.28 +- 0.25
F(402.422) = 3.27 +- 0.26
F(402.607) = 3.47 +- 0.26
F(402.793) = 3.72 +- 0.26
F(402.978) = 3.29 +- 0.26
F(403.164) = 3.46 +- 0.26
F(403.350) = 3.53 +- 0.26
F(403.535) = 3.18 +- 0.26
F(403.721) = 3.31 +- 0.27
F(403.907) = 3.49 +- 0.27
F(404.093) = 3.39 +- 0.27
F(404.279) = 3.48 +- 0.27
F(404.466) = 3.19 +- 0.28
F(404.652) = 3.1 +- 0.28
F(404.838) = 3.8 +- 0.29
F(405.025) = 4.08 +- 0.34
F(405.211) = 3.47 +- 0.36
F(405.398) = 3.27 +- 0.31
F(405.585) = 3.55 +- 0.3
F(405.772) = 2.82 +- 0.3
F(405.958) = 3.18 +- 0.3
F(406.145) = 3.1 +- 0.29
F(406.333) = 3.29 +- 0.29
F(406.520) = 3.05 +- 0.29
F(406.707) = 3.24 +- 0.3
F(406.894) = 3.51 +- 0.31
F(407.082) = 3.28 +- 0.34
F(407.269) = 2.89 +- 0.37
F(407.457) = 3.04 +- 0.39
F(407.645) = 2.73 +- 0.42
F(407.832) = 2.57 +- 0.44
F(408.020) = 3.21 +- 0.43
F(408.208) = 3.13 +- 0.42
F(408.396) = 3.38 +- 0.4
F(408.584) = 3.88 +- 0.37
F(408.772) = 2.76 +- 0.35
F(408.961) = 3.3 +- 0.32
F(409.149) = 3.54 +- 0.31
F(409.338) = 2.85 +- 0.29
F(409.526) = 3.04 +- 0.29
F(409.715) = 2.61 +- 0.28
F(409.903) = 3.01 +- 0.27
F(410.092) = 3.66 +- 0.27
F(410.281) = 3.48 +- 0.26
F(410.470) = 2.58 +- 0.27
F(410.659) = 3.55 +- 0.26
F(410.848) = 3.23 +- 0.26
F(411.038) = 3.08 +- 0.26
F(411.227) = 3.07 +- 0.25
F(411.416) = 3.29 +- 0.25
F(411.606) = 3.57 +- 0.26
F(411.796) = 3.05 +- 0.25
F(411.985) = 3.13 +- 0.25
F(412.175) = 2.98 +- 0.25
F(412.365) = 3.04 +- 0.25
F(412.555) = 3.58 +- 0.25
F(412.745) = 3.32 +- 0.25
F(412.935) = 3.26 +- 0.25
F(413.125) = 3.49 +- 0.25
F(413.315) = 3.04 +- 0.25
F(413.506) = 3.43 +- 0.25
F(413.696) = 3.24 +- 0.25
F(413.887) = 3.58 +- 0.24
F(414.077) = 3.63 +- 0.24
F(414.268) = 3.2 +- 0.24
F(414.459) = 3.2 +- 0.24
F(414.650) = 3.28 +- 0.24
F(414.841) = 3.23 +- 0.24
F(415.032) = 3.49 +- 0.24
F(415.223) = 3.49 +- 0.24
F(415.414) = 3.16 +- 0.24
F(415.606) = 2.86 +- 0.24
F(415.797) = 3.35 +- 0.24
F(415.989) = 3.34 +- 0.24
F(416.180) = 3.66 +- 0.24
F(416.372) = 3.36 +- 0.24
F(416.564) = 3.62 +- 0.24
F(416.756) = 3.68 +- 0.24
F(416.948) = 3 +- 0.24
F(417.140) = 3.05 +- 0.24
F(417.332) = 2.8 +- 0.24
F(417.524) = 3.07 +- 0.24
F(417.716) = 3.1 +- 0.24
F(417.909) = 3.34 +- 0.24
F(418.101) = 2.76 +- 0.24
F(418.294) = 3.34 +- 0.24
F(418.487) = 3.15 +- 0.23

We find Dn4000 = 1.3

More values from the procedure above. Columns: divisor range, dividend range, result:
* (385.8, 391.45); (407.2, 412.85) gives 1.29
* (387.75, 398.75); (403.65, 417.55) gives 1.37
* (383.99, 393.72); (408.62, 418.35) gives 1.38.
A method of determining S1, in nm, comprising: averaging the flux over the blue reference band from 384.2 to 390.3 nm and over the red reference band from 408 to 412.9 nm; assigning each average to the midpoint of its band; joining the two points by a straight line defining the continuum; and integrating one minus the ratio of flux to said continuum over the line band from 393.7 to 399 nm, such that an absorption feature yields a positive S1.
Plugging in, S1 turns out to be 0.558 nm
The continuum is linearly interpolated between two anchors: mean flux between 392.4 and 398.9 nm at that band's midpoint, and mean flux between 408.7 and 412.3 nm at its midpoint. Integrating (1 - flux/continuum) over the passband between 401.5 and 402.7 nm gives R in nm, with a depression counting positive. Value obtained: -0.31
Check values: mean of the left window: 2.49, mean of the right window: 3.15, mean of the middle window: 3.48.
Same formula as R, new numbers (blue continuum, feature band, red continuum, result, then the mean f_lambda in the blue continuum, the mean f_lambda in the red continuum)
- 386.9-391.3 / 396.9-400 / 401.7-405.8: 0.304 nm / 2.72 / 3.45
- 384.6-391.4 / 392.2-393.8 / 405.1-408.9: 0.300 nm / 2.71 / 3.17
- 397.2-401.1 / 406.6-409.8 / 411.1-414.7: 0.086 nm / 3.05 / 3.28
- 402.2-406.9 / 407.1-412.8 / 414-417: 0.348 nm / 3.36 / 3.35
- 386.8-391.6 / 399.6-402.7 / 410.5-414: -0.410 nm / 2.75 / 3.26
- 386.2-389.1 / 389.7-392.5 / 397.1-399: -0.152 nm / 2.72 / 2.7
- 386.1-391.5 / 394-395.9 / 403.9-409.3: 0.098 nm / 2.74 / 3.26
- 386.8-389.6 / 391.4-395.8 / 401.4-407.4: 0.477 nm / 2.72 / 3.37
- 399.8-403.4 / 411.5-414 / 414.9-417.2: 0.055 nm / 3.43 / 3.34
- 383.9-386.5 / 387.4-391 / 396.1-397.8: -0.262 nm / 2.57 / 2.18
